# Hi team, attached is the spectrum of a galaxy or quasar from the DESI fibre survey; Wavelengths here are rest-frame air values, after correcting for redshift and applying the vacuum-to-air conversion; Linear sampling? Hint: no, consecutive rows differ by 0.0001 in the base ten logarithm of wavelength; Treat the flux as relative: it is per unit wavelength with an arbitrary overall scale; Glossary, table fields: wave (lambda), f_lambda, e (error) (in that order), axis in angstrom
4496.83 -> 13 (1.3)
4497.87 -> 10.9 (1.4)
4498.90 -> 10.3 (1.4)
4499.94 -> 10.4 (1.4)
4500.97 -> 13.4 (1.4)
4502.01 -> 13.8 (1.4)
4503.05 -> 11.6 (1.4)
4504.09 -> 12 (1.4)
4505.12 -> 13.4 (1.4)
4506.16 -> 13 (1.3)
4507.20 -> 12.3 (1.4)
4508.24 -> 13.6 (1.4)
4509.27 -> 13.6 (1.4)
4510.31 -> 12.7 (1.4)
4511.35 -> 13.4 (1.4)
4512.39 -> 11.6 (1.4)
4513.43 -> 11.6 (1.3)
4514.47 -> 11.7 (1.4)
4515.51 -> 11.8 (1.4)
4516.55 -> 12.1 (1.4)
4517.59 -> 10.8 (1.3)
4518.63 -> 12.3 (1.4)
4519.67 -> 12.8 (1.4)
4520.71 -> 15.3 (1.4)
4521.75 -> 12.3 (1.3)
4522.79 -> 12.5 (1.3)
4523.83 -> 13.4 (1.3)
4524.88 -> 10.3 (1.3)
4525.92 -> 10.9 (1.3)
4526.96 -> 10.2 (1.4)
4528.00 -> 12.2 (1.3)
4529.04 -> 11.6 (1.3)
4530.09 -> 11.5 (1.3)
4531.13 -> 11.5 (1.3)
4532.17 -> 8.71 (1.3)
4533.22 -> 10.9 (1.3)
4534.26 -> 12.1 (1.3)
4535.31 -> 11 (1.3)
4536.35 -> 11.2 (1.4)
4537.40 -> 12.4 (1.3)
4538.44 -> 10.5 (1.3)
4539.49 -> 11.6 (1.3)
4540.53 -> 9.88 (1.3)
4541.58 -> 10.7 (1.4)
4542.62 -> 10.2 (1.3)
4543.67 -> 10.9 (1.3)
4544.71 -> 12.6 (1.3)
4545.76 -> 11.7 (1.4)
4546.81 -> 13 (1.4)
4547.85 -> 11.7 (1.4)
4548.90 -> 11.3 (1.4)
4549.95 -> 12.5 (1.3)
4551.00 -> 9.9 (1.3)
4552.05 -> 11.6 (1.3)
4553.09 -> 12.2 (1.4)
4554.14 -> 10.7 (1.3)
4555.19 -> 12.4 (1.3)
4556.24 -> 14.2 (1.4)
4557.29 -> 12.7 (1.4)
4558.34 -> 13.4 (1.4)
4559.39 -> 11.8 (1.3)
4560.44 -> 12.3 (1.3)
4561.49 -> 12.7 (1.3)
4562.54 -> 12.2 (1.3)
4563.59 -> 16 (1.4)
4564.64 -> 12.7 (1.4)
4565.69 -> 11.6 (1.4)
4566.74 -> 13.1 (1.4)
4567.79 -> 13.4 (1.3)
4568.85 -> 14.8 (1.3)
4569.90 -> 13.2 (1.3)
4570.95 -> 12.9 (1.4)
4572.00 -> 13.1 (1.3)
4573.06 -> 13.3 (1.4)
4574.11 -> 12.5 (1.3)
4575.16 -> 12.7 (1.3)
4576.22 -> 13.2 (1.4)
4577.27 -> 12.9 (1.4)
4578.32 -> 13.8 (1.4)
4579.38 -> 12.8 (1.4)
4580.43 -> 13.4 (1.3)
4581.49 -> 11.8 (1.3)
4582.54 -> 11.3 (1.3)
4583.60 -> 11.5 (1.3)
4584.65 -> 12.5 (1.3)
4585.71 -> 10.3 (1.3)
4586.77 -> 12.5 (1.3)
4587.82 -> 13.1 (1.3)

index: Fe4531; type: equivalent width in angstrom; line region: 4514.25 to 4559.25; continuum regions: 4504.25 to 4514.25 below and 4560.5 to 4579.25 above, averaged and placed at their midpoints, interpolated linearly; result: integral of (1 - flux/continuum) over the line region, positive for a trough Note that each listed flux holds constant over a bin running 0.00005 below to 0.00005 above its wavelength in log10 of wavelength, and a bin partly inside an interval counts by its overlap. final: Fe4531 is 4.3 angstrom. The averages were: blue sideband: 12.7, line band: 11.7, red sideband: 13.2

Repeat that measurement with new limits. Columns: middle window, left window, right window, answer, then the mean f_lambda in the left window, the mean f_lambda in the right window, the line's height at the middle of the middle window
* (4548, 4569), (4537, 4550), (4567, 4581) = -0.4 angstrom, 11.4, 13.2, 12.3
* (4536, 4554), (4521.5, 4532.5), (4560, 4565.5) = 1.3 angstrom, 11.4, 13.1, 12.3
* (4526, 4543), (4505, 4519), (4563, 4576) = 2.3 angstrom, 12.4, 13.3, 12.7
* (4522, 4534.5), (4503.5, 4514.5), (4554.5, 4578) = 1.4 angstrom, 12.7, 13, 12.8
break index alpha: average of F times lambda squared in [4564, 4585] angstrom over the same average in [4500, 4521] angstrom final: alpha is 1.1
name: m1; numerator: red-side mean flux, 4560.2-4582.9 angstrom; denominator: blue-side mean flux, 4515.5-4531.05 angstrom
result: 1.08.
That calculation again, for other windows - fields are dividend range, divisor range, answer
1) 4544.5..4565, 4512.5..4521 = 1.02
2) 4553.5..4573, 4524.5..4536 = 1.18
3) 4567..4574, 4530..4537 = 1.22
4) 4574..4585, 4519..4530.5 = 1.04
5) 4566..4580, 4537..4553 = 1.16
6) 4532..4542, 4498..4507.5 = 0.90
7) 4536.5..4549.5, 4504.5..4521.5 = 0.90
